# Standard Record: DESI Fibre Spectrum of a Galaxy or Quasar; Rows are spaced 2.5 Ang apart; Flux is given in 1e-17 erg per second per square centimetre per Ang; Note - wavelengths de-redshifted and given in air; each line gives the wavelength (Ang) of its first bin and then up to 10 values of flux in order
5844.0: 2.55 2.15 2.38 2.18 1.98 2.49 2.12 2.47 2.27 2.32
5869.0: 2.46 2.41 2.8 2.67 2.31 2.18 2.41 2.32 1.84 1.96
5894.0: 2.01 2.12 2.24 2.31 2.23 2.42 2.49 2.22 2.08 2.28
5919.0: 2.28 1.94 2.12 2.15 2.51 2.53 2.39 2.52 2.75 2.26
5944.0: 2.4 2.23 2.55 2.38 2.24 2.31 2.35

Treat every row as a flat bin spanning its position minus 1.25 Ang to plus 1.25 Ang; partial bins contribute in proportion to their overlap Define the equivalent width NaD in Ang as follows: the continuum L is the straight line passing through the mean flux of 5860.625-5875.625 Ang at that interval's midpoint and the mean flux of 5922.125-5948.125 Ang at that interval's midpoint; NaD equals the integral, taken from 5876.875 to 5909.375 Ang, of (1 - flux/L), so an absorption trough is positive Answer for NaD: 2.8 Ang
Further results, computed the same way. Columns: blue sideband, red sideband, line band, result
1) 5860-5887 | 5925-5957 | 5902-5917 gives 0.8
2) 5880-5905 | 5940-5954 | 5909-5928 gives 0.6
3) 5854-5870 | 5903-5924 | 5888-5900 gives 1.2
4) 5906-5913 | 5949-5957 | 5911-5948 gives 0.6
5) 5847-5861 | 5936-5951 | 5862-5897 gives -0.1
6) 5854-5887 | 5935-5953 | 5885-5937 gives 3.9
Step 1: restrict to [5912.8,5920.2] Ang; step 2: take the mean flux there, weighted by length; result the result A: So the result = 2.21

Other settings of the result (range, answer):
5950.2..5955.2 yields 2.31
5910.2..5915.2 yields 2.15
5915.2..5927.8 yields 2.16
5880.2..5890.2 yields 2.19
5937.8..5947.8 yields 2.41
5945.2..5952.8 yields 2.39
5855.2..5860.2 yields 2.3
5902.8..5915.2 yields 2.29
